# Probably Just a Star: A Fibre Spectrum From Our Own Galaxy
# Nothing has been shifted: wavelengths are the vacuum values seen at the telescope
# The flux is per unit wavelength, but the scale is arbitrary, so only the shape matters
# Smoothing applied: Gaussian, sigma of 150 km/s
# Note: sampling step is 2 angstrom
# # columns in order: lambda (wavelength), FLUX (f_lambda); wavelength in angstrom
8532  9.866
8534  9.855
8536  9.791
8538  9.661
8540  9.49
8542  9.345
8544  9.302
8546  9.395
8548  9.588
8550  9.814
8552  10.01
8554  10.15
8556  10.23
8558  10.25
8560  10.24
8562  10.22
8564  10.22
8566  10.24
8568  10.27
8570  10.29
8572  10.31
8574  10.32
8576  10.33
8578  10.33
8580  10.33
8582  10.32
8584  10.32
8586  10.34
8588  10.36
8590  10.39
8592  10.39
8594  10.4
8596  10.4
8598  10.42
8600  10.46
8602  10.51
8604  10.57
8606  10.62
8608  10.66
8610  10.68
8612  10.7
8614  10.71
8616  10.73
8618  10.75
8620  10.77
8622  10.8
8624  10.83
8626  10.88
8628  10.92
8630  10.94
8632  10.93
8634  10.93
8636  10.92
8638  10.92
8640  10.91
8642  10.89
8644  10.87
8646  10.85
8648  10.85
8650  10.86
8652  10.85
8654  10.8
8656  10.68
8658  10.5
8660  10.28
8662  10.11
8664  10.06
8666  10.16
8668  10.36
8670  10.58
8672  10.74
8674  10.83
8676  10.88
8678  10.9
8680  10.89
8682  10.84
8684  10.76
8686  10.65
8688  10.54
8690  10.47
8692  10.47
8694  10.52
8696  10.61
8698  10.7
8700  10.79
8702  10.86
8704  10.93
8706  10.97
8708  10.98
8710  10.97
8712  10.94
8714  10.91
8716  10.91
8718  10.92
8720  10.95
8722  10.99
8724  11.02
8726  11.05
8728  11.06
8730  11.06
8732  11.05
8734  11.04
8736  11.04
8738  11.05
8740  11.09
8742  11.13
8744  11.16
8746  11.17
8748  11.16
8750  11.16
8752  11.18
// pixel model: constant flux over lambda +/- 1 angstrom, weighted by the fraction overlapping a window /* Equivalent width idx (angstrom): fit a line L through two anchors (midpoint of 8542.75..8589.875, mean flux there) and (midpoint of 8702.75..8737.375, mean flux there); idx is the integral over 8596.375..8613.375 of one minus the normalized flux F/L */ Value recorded -0.4 angstrom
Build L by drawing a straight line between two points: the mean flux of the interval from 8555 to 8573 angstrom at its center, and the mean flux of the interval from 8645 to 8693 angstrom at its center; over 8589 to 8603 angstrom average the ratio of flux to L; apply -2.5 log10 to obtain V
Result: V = -0.01 mag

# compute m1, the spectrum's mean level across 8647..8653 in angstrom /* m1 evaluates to 10.9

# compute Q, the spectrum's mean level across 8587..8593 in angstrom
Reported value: 10.4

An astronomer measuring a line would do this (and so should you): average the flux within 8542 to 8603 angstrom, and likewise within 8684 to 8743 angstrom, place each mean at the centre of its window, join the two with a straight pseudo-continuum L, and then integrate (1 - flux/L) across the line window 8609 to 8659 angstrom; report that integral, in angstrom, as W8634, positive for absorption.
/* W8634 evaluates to -1.6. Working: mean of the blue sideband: 10.2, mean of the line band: 10.8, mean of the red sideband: 10.9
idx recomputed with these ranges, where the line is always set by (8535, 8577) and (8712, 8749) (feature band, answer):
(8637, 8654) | -0.6 angstrom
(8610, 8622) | -0.5 angstrom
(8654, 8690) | 0.4 angstrom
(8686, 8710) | 0.3 angstrom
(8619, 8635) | -0.7 angstrom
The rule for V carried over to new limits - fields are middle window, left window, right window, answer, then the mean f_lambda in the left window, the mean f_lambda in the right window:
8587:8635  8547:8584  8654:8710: -0.03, 10.2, 10.6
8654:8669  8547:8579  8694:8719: 0.03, 10.2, 10.9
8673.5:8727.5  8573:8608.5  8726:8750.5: 0.01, 10.4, 11.1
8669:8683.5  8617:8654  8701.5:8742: 0.01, 10.9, 11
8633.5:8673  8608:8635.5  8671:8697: 0.01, 10.8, 10.7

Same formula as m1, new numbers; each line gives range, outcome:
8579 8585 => 10.3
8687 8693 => 10.5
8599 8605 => 10.5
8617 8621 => 10.8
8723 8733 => 11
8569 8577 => 10.3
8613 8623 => 10.8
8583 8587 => 10.3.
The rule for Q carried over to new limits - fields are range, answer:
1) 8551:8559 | 10.2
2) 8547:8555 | 9.89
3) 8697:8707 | 10.8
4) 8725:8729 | 11.1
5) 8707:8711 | 11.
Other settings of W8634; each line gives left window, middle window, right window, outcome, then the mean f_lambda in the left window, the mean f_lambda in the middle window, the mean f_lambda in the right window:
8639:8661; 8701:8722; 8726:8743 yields 0.1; 10.8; 10.9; 11.1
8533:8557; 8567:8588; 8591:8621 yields -0.3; 9.72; 10.3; 10.6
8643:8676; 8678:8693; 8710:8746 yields 0.1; 10.6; 10.7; 11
